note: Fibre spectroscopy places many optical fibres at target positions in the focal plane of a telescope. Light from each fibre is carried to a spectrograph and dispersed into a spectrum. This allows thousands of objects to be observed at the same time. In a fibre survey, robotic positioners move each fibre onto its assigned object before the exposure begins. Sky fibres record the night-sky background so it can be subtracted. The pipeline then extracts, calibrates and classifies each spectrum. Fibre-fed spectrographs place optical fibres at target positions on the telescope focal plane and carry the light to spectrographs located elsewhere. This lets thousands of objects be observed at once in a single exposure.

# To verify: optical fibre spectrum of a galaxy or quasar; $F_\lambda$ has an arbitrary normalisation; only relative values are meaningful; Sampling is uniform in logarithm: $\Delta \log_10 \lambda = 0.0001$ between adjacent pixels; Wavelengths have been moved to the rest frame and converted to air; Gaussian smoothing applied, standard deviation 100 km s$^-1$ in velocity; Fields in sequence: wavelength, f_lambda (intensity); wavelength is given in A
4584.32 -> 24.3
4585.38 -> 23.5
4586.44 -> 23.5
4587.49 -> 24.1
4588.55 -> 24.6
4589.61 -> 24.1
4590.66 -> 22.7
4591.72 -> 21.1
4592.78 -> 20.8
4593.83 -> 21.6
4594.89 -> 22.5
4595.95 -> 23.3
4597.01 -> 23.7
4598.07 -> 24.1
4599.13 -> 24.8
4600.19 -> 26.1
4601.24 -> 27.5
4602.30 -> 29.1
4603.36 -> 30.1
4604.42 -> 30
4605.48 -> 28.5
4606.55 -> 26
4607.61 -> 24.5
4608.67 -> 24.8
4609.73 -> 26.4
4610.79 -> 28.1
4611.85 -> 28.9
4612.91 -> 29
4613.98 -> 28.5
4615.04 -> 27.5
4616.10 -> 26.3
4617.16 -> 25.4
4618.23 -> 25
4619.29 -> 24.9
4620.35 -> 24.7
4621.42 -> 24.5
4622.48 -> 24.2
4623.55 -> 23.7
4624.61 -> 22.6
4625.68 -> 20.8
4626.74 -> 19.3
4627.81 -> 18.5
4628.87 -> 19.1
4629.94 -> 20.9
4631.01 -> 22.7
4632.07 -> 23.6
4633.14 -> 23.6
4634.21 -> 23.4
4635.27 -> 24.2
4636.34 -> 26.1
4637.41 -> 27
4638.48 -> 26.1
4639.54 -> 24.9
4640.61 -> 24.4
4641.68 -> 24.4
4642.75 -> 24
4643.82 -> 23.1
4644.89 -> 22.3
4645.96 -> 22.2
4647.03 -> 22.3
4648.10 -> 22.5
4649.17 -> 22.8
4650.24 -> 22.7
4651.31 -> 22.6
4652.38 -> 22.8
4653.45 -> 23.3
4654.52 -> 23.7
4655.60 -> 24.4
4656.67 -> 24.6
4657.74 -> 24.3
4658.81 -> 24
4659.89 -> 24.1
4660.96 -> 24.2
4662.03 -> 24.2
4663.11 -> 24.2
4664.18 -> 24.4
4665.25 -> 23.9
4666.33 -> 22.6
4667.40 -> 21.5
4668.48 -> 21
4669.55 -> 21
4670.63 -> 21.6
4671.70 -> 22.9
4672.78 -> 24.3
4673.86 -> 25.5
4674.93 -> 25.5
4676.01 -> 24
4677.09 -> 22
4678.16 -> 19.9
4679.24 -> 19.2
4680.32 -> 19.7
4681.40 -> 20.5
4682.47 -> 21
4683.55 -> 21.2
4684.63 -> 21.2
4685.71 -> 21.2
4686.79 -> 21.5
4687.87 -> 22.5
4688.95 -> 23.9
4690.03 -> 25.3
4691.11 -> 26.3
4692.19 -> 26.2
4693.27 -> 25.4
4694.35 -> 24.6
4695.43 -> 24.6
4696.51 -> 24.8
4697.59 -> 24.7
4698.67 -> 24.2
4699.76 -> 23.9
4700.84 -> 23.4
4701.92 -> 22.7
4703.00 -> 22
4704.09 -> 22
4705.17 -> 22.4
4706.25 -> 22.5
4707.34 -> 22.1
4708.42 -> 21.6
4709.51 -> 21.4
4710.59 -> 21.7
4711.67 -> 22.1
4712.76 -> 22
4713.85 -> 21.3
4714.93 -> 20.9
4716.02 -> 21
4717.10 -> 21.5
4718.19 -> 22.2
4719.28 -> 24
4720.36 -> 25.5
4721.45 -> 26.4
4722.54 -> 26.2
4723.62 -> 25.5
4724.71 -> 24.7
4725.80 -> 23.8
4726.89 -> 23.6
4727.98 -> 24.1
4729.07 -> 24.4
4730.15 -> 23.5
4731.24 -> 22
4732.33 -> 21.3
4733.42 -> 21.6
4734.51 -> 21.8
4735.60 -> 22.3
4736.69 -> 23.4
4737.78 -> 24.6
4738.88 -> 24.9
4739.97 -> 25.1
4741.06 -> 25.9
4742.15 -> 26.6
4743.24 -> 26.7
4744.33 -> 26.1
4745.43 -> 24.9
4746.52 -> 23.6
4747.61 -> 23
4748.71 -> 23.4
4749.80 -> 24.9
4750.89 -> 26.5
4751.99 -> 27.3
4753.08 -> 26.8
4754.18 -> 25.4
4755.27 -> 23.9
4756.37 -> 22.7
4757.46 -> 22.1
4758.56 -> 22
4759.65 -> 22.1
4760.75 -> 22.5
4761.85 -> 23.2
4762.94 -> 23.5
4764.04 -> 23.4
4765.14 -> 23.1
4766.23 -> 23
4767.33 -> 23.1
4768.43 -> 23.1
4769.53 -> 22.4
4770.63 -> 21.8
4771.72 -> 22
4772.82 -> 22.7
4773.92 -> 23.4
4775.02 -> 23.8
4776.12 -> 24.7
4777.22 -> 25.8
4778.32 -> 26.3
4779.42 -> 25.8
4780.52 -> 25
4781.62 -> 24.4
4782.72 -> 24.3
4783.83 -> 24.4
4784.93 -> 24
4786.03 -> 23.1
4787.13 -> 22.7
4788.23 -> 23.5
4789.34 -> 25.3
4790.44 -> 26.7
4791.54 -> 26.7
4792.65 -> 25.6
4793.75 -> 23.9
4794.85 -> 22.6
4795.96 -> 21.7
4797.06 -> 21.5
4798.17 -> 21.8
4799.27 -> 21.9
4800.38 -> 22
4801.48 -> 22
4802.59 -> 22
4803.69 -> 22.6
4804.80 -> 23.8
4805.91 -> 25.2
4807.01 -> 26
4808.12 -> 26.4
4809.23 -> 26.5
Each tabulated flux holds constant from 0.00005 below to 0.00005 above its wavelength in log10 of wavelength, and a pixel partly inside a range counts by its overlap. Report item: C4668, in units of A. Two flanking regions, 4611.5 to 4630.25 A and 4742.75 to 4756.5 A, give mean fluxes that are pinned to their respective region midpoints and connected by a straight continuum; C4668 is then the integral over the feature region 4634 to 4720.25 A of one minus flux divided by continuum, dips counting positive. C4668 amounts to 4.95 A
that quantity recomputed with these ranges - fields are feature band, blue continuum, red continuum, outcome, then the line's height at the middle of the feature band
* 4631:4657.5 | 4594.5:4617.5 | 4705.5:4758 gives 2.03 A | 25.7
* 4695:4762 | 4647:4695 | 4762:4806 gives -0.80 A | 23.3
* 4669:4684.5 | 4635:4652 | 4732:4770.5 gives 1.20 A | 23.8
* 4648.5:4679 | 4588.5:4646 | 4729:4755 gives 1.58 A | 24.5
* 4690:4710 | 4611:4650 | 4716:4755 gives 0.47 A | 24.2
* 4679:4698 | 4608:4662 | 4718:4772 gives 0.77 A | 24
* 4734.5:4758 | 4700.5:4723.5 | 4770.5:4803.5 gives -1.57 A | 23.2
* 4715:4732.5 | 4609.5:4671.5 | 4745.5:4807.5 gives 0.06 A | 23.8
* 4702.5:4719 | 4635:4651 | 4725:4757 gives 1.60 A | 24.2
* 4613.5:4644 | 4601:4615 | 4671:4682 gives 2.58 A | 26.1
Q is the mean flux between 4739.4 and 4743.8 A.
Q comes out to 26.1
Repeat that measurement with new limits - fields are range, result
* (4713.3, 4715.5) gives 21.1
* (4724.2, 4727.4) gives 24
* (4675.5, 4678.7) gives 22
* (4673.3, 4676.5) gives 25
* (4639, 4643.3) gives 24.4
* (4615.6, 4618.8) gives 25.5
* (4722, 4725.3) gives 25.5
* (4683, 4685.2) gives 21.2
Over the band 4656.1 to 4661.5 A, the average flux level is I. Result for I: 24.3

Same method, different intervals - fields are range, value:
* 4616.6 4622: 24.9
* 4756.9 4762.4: 22.4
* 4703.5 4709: 22.1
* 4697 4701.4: 24.1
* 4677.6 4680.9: 19.6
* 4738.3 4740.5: 24.9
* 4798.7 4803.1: 22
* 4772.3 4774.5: 23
